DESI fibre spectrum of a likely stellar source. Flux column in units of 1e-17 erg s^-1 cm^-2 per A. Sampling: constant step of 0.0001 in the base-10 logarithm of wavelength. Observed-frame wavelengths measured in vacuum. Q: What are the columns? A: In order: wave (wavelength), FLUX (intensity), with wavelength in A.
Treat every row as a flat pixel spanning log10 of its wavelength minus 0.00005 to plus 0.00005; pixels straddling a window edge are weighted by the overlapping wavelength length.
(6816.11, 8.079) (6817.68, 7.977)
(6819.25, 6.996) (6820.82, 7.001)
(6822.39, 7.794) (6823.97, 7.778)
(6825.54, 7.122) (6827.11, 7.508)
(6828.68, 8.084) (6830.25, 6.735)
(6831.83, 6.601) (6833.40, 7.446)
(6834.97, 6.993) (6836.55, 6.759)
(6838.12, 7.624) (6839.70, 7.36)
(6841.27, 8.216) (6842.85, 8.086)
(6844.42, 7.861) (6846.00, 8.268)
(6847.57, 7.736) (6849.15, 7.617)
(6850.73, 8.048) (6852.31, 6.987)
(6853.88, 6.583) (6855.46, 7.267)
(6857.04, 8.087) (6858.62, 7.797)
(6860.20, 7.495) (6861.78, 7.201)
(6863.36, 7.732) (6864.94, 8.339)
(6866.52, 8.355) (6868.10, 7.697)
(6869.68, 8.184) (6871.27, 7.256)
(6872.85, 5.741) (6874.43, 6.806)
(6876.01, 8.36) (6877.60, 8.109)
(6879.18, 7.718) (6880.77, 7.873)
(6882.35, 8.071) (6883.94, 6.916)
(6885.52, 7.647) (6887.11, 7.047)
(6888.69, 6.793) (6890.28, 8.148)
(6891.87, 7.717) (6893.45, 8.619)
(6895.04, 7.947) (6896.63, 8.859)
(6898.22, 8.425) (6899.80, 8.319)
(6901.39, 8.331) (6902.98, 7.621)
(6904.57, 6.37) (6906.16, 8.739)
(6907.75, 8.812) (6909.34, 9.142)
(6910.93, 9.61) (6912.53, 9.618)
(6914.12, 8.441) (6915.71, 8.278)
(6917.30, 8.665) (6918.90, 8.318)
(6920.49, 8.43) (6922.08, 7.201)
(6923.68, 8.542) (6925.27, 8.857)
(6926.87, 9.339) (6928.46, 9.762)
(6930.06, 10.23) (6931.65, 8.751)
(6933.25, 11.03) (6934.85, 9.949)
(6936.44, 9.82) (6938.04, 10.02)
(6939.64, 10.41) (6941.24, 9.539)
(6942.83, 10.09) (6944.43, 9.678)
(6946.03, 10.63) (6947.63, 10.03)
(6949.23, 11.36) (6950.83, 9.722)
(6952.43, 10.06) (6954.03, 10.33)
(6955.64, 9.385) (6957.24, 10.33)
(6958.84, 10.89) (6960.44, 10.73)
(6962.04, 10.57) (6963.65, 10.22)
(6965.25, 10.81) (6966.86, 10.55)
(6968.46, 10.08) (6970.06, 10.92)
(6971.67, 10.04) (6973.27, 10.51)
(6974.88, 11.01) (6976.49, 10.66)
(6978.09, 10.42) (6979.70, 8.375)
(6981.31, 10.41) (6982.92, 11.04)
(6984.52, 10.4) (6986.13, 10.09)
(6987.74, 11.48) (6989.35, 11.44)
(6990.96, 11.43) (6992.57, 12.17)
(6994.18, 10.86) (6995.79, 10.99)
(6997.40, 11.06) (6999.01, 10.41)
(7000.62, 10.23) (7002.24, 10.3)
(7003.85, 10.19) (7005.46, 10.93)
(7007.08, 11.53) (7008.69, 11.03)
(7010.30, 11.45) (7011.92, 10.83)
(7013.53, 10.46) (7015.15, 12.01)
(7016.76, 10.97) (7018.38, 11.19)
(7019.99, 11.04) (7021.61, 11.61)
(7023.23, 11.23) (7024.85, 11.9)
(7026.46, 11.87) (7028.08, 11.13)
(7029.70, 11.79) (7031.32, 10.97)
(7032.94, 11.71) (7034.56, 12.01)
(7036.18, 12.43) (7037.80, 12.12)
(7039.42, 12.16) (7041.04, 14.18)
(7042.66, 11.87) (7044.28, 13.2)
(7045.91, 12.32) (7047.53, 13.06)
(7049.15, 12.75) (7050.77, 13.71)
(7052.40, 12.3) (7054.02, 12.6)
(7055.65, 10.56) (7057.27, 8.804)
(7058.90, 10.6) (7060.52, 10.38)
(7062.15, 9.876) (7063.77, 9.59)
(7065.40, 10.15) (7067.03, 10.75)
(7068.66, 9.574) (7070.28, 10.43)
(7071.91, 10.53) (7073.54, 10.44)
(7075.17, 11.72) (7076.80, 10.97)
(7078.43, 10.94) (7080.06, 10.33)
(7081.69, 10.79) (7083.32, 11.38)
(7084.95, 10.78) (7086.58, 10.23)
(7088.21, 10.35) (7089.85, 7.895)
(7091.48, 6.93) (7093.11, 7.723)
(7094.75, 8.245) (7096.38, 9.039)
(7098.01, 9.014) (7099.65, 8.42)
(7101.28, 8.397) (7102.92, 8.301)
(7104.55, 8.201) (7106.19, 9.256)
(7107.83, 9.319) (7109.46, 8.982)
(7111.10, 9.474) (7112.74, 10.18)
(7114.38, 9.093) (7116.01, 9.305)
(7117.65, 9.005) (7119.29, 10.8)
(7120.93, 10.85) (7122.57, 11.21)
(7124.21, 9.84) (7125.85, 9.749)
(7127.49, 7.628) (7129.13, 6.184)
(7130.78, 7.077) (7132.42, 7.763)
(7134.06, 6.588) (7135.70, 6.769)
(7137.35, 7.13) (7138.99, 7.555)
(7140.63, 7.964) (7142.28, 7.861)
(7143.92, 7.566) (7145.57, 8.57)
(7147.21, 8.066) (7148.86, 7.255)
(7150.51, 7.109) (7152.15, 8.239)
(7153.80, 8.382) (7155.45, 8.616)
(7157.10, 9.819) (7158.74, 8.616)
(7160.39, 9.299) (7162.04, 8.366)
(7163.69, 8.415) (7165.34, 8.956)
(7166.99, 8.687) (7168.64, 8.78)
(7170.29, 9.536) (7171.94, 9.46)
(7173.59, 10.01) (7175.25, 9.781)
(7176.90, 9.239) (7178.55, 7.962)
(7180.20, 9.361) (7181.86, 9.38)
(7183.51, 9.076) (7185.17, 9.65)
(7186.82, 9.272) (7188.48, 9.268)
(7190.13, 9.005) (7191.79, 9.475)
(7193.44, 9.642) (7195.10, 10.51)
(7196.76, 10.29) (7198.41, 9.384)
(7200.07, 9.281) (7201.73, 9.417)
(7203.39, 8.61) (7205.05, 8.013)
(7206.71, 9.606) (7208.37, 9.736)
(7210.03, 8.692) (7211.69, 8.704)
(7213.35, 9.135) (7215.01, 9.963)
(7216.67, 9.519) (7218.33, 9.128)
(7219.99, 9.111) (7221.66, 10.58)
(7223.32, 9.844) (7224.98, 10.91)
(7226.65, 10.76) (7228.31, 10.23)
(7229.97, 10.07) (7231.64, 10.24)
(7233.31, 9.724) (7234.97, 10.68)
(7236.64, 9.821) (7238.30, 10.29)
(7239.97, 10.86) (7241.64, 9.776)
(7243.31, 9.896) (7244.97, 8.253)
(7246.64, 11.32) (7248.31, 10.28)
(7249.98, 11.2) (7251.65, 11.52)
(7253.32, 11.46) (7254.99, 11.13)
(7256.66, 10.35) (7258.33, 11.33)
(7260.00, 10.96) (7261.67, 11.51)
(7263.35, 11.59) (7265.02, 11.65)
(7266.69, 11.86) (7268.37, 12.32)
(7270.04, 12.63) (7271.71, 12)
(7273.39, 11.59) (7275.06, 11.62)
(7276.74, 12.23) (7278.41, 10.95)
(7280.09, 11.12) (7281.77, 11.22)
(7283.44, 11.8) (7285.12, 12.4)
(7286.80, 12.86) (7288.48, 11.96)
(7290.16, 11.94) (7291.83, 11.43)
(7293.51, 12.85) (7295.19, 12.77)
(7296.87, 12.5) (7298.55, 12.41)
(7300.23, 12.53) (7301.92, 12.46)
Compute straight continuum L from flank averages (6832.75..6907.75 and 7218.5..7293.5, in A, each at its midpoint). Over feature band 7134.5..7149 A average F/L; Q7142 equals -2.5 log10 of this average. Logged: 0.299 mag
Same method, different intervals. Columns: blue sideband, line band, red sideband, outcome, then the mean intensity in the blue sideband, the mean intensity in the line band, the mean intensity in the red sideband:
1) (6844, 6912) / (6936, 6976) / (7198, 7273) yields -0.227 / 7.83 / 10.3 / 10.3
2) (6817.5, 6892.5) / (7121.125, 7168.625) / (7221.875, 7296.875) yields 0.226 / 7.53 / 8.23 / 11.2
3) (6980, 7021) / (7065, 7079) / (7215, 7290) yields 0.031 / 10.9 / 10.6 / 10.9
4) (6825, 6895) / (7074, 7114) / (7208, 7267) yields -0.021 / 7.57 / 9.46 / 10.3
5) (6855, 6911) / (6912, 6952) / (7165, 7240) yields -0.169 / 7.85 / 9.48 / 9.55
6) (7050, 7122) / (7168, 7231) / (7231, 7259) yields 0.091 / 9.91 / 9.49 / 10.5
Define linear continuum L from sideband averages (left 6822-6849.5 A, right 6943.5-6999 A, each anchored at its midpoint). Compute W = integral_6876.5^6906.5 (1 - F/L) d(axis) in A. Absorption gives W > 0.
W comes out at 3.1 A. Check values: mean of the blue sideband 7.53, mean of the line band 7.85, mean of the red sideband 10.5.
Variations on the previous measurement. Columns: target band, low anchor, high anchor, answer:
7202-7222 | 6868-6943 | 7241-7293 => 3.16 A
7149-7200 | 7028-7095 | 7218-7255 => 6.98 A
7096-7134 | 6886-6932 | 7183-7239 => 1.24 A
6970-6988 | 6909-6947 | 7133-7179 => -2.48 A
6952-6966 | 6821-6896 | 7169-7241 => -3.79 A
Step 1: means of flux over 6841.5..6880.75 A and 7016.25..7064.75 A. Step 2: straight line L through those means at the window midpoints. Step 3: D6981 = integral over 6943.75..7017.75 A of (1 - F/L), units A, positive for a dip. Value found -2.3 A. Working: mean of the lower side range 7.65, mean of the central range 10.6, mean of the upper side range 11.7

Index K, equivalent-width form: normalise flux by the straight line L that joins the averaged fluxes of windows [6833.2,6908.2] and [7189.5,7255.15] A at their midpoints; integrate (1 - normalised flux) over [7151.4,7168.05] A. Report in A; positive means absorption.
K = 1.3 A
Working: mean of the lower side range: 7.71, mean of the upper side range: 9.89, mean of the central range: 8.74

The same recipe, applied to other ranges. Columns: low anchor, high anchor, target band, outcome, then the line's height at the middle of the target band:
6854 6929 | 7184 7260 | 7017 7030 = -3.91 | 8.79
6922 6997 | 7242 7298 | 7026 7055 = -4.76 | 10.6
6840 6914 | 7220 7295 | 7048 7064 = -3.10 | 9.4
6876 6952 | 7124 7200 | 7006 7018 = -3.35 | 8.74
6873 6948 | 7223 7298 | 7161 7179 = 2.57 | 10.5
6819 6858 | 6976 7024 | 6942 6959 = -0.64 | 9.83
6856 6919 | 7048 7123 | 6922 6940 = -2.43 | 8.42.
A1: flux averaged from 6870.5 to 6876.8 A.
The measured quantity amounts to 7.05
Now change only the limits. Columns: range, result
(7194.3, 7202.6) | 9.77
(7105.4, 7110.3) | 9.19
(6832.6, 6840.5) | 7.24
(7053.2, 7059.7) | 10.6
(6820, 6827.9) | 7.44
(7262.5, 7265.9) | 11.6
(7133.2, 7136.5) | 6.7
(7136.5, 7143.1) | 7.62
